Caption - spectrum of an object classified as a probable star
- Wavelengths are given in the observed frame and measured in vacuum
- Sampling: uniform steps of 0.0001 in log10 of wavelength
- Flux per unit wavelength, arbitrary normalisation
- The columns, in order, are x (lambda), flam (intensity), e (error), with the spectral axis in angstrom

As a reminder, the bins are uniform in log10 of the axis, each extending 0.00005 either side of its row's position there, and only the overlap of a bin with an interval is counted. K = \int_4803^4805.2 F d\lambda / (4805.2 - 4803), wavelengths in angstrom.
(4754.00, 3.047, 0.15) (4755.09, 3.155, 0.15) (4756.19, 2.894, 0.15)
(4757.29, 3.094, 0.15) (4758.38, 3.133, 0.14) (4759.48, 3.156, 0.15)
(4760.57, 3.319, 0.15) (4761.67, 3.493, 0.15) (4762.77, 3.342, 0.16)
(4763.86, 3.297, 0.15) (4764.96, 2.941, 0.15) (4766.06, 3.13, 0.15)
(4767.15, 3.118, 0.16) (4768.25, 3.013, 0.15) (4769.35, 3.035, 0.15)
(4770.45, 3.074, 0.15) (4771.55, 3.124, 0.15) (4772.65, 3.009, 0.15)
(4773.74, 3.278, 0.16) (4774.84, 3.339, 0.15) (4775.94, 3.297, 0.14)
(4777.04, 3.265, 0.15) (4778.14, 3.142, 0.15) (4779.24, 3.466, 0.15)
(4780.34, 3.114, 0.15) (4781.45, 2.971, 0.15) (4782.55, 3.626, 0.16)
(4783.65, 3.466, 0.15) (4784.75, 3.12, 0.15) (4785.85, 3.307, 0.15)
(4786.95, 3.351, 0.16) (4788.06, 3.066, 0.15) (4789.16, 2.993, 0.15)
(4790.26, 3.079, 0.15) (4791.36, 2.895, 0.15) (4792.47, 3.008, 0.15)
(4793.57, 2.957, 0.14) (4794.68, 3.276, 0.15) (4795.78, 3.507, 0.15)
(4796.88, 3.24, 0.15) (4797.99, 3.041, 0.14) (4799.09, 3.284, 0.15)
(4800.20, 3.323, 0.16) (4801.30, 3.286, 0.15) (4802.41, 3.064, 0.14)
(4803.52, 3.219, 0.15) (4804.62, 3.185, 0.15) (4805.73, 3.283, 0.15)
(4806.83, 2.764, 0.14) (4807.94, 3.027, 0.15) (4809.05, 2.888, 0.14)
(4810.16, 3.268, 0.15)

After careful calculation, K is 3.21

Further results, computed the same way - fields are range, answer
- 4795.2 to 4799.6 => 3.27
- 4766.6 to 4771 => 3.06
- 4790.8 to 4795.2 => 3.03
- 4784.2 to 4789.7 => 3.17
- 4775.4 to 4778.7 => 3.24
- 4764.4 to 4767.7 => 3.06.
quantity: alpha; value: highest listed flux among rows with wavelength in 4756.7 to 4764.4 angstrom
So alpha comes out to 3.493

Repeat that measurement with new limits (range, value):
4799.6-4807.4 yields 3.323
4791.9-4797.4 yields 3.507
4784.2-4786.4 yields 3.307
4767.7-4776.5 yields 3.339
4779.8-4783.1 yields 3.626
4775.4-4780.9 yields 3.466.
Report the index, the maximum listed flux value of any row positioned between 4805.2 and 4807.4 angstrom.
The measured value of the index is 3.283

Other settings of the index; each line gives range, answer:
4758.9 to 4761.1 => 3.319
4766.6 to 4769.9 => 3.118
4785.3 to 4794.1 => 3.351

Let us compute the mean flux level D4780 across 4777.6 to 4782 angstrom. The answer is 3.17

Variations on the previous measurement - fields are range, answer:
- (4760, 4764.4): 3.37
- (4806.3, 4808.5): 2.89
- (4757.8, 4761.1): 3.21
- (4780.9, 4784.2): 3.36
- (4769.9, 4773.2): 3.07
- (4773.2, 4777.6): 3.29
